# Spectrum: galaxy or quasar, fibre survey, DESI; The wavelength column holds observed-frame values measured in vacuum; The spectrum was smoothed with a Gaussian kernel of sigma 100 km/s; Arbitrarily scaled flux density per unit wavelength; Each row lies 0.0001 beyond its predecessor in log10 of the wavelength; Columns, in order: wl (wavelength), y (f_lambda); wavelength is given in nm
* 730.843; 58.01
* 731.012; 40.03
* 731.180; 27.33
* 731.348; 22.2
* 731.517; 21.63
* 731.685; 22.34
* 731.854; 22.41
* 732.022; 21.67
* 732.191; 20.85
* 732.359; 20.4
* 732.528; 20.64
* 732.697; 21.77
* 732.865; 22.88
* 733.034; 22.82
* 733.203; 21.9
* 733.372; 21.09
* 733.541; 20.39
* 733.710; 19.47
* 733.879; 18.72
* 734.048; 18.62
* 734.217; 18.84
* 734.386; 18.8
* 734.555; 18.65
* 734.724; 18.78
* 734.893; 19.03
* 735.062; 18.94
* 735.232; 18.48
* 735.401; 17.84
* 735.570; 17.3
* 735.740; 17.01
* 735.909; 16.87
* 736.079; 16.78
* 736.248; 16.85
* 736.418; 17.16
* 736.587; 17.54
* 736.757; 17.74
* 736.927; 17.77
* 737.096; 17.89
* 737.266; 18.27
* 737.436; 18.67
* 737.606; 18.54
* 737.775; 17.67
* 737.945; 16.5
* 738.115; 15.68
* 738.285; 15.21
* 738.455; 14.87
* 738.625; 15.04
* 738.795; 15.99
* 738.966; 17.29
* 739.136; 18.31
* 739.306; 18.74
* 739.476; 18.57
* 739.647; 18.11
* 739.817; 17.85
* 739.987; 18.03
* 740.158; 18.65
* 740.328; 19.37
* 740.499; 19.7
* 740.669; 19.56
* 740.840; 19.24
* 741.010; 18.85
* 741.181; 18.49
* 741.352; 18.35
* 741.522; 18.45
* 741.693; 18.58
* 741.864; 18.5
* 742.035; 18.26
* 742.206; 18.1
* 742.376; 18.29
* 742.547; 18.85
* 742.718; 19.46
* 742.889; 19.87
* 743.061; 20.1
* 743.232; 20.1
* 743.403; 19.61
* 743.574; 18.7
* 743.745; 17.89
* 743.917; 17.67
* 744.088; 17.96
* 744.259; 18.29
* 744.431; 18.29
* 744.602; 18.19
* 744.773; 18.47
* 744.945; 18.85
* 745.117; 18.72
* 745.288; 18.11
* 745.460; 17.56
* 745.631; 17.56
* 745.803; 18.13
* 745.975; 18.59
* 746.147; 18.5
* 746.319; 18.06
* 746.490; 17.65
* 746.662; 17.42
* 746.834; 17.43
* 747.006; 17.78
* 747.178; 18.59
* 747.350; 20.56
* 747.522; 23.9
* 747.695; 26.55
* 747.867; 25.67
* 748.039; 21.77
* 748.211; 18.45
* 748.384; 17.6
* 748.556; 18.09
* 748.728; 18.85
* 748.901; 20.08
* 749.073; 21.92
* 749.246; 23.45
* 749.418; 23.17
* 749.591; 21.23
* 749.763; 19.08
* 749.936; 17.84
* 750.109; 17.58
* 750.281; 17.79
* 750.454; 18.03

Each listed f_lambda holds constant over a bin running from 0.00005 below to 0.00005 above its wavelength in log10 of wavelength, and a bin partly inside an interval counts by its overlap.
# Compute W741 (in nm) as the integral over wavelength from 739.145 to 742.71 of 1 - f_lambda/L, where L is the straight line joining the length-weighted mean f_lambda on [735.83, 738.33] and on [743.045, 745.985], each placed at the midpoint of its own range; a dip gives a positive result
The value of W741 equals -0.15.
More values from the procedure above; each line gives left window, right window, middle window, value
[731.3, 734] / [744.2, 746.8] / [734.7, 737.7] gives 0.38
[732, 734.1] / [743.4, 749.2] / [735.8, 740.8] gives 0.65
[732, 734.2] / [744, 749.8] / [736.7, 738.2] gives 0.20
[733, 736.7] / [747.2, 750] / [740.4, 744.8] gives 0.28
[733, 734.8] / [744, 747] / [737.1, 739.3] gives 0.25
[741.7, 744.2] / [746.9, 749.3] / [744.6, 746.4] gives 0.14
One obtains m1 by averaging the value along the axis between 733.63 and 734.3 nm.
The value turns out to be 18.9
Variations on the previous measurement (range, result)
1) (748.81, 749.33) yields 21.8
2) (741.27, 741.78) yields 18.5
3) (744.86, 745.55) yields 18.3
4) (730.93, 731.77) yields 26.7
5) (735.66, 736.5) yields 16.9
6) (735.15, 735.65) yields 17.9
